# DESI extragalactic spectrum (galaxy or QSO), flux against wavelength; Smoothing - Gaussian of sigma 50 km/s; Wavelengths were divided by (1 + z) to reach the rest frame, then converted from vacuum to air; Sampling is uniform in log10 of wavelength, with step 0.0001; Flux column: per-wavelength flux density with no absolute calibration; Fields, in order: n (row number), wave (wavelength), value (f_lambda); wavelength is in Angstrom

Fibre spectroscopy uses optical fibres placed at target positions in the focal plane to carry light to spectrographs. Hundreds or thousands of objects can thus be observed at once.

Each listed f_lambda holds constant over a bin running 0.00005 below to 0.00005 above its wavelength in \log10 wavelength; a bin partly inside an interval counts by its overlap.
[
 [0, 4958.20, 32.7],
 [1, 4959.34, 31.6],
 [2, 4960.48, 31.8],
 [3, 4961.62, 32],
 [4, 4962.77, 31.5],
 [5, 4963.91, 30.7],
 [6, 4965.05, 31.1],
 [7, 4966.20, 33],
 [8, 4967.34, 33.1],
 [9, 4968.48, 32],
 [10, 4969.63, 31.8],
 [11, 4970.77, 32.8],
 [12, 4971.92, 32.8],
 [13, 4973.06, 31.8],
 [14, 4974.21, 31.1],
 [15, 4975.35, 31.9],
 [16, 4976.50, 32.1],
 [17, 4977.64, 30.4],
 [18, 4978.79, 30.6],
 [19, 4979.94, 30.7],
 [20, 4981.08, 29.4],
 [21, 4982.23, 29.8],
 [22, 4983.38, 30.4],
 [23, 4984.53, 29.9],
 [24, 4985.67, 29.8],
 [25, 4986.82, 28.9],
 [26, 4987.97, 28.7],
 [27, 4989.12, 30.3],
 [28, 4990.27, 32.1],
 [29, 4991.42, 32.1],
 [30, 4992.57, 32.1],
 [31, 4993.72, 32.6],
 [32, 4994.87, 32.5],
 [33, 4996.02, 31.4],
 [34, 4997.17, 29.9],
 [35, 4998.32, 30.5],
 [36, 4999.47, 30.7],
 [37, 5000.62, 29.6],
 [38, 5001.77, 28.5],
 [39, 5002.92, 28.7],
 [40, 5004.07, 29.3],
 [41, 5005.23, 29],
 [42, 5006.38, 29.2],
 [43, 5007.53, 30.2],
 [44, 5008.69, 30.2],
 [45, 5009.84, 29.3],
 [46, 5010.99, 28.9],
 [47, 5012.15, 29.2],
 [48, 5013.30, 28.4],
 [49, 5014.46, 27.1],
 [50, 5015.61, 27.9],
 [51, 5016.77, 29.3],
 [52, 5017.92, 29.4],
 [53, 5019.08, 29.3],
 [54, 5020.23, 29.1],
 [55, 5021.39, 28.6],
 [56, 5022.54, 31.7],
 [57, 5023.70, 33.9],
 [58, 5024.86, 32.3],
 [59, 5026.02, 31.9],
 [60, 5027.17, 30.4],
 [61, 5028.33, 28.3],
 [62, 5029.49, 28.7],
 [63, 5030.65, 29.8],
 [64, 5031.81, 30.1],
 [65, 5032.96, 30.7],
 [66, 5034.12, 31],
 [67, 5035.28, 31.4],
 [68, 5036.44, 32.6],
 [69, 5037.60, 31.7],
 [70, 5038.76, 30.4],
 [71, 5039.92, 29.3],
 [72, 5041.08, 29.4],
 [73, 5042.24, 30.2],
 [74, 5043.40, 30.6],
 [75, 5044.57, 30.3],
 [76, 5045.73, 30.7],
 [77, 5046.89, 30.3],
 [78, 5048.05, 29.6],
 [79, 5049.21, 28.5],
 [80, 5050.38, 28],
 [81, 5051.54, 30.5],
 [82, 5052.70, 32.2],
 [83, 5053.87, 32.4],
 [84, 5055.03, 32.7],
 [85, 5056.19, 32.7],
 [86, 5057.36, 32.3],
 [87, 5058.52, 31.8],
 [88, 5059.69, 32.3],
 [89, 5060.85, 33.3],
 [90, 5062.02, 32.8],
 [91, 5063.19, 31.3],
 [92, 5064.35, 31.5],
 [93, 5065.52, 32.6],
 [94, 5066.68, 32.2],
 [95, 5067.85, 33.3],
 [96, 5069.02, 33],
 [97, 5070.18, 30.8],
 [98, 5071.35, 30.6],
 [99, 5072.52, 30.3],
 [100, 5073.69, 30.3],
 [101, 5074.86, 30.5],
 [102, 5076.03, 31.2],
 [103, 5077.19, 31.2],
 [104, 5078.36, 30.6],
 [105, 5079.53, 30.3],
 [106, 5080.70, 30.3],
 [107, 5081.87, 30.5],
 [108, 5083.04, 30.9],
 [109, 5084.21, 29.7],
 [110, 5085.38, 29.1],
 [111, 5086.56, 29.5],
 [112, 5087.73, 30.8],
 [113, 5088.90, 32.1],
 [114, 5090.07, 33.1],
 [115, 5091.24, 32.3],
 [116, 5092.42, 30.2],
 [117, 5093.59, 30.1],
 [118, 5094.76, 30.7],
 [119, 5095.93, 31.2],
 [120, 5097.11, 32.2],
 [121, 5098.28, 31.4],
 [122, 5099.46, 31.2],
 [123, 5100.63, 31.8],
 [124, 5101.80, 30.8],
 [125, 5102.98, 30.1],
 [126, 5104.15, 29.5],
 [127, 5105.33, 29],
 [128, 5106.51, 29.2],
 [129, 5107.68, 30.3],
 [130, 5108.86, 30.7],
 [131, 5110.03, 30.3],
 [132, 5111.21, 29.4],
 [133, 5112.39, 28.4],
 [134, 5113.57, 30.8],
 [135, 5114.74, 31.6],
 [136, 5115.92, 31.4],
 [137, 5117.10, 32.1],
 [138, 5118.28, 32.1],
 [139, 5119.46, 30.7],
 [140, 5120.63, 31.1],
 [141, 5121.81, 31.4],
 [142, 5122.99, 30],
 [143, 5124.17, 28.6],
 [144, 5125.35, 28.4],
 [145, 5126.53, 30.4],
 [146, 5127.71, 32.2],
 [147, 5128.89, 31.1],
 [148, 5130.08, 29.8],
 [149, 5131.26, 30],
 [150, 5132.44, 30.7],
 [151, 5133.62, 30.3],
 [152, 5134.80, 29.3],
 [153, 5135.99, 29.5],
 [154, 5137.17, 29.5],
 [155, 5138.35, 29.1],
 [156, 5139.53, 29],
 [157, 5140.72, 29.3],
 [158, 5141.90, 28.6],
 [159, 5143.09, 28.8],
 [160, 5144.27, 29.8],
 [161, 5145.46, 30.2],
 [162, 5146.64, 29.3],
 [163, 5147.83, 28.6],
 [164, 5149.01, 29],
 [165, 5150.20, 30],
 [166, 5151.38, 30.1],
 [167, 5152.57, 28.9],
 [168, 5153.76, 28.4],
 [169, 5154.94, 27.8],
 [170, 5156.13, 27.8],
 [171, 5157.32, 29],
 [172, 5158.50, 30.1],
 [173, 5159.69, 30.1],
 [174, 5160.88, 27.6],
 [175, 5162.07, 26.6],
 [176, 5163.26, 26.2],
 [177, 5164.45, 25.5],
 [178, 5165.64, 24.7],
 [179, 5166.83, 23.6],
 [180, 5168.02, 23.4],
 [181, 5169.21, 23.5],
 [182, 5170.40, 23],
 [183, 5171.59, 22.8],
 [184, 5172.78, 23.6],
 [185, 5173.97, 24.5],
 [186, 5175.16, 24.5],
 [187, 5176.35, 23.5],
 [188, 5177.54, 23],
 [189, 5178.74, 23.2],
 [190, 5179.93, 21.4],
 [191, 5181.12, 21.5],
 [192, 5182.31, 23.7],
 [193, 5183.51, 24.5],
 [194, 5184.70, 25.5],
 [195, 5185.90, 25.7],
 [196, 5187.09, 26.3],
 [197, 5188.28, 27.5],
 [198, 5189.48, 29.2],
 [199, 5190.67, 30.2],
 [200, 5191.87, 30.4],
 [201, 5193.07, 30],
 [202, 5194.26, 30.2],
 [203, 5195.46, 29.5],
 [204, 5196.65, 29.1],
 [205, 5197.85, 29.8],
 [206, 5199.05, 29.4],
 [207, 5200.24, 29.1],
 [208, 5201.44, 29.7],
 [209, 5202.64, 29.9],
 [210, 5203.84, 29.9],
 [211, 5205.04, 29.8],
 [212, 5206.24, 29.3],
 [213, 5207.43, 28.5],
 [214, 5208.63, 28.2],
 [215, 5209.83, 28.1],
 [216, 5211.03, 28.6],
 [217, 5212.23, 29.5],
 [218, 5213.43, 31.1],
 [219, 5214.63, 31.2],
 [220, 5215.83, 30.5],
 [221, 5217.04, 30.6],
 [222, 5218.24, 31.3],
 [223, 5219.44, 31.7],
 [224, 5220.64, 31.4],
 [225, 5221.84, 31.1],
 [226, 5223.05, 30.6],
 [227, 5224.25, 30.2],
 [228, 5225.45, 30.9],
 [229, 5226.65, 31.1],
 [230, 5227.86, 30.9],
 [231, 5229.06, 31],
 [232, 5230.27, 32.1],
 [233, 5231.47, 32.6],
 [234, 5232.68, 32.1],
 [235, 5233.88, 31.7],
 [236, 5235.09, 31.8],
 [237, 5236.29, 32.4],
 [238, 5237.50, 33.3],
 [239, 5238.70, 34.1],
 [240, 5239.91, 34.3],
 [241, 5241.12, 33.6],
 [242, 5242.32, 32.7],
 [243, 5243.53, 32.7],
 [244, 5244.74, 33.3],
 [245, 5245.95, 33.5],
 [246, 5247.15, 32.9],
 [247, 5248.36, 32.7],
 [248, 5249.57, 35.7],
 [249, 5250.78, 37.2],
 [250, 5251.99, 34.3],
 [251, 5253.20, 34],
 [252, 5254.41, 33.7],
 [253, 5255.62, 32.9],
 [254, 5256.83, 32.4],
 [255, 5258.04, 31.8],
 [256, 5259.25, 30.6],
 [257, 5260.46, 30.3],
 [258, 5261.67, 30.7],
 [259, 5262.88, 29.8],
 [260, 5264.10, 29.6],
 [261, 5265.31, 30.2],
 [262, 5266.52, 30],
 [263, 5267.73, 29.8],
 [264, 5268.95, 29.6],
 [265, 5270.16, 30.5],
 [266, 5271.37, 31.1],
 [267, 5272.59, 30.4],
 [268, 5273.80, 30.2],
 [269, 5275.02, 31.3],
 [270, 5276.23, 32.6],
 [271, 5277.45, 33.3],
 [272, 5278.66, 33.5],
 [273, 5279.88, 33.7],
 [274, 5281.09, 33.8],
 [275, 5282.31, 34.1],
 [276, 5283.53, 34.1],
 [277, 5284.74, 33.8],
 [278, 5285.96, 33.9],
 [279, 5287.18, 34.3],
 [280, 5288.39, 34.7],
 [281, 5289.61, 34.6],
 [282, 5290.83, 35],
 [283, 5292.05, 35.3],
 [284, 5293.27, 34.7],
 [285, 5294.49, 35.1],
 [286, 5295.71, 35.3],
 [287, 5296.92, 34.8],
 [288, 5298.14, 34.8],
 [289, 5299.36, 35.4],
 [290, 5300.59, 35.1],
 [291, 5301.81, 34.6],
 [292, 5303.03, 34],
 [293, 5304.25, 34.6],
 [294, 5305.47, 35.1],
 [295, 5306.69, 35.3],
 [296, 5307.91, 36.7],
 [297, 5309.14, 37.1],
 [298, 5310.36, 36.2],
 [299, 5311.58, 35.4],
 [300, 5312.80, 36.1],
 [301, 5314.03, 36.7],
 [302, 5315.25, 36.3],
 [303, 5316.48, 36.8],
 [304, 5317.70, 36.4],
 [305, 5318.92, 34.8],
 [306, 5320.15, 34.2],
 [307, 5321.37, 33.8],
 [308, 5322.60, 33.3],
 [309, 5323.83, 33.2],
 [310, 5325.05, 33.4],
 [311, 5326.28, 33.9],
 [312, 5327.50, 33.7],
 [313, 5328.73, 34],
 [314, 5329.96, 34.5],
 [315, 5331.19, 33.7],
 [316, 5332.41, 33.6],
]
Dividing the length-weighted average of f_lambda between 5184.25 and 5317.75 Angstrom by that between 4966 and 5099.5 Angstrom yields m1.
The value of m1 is 1.0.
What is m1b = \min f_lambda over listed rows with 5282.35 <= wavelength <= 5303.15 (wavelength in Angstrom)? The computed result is 33.8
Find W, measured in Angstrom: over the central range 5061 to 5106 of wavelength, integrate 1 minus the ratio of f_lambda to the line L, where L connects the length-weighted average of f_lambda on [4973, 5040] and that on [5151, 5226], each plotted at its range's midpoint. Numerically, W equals -2.9 Angstrom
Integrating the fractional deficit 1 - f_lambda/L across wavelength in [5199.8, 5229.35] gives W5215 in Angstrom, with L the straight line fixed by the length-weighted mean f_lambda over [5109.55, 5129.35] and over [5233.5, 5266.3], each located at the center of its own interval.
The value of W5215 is 1.8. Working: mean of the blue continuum 30.6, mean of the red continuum 32.6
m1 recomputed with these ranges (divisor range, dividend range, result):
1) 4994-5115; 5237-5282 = 1.06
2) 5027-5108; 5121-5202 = 0.90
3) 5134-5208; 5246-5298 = 1.20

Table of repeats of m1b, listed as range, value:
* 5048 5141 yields 28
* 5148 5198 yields 21.4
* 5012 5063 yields 27.1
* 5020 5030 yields 28.3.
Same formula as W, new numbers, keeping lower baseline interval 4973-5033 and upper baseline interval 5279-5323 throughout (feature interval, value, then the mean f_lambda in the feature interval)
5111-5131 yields 0.9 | 30.6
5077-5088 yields 0.4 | 30.2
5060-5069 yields -0.4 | 32.5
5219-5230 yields 0.9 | 31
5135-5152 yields 1.6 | 29.3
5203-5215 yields 1.5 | 29.4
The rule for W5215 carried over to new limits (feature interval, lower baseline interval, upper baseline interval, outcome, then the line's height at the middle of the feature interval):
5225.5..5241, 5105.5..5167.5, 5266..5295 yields -0.3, 31.7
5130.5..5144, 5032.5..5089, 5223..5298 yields 0.9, 31.6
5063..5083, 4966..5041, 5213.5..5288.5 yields -0.2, 30.9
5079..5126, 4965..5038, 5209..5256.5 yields 0.9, 31.2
